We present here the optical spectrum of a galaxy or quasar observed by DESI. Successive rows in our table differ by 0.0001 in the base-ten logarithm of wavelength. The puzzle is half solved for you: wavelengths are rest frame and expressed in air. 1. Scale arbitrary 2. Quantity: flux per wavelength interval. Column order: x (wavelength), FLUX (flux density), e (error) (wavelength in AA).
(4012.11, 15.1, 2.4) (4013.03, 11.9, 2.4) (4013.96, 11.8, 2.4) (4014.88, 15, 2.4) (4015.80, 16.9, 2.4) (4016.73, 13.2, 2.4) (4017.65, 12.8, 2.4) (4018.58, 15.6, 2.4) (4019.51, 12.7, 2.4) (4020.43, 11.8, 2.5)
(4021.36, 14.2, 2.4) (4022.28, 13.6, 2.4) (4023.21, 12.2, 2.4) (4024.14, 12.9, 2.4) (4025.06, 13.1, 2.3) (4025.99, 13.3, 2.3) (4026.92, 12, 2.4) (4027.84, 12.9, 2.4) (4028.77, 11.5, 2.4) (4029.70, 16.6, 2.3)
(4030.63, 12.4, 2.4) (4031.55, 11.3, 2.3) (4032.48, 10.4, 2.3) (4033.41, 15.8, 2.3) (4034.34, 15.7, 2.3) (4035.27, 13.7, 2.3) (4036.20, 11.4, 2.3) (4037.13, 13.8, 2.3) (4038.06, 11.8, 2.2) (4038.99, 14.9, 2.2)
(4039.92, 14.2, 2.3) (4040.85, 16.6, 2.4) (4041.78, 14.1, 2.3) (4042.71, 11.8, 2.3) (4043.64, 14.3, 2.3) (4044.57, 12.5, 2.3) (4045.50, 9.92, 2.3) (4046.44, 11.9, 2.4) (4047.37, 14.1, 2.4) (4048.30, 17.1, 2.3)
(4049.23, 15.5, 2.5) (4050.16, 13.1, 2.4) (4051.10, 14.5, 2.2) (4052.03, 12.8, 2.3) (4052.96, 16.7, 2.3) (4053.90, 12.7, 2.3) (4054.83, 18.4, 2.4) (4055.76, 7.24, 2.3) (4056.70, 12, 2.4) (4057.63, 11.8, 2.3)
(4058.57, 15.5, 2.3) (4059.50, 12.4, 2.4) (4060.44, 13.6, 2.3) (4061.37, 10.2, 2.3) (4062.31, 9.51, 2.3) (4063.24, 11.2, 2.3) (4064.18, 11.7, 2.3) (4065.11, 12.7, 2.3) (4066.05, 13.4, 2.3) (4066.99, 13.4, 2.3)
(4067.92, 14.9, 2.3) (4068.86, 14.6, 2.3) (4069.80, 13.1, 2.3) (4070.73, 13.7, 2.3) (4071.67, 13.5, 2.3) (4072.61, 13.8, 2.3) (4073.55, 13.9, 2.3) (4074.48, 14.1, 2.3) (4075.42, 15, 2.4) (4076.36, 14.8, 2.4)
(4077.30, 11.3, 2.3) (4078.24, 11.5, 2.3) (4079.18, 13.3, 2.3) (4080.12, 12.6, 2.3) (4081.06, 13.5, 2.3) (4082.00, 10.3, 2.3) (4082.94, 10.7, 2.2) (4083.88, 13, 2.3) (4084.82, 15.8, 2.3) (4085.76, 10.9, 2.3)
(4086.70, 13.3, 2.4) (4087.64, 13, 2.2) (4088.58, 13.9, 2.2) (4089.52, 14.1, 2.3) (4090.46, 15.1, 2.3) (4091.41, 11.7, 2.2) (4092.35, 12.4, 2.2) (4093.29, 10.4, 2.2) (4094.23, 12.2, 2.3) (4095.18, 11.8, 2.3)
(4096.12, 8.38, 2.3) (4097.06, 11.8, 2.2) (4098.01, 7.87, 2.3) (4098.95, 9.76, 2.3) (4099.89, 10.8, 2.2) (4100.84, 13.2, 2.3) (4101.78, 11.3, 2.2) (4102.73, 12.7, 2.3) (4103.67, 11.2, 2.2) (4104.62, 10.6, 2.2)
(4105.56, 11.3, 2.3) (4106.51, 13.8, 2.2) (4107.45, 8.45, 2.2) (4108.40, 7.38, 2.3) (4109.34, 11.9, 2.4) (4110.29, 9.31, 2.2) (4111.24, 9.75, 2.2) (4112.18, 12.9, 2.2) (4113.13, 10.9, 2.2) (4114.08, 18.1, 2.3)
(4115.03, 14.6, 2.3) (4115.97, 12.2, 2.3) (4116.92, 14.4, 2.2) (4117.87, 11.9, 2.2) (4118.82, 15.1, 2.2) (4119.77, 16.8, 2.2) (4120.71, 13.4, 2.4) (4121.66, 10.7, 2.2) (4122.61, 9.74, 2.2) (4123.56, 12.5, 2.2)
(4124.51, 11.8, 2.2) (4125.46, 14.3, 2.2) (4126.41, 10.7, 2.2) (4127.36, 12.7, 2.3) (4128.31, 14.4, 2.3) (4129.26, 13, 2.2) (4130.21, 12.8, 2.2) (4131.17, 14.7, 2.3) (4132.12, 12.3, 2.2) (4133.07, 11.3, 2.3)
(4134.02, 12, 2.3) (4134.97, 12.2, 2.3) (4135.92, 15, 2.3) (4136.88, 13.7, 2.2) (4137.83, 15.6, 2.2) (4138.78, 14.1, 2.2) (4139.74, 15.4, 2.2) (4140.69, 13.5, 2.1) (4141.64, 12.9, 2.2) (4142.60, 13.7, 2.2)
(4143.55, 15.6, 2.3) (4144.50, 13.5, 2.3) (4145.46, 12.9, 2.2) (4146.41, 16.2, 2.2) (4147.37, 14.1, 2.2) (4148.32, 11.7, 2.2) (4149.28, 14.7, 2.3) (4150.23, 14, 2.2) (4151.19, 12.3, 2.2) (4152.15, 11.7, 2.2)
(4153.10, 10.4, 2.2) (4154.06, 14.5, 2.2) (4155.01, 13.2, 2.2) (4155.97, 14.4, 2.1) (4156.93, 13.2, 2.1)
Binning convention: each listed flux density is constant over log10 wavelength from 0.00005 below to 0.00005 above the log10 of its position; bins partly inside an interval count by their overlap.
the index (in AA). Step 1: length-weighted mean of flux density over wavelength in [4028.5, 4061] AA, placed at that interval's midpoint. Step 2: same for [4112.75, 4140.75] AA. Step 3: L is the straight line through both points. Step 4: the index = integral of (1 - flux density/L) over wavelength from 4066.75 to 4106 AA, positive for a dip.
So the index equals 2.7 AA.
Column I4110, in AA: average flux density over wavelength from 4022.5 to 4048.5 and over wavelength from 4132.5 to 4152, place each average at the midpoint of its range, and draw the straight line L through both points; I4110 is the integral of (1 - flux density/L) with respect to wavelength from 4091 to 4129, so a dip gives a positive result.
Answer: 4.67 AA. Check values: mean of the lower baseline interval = 13.3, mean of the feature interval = 11.9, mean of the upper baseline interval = 13.7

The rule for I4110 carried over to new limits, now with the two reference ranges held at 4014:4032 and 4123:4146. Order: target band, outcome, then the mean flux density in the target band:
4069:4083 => 0.2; 13.1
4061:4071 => 0.6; 12.6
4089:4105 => 2.2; 11.5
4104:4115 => 1.6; 11.4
